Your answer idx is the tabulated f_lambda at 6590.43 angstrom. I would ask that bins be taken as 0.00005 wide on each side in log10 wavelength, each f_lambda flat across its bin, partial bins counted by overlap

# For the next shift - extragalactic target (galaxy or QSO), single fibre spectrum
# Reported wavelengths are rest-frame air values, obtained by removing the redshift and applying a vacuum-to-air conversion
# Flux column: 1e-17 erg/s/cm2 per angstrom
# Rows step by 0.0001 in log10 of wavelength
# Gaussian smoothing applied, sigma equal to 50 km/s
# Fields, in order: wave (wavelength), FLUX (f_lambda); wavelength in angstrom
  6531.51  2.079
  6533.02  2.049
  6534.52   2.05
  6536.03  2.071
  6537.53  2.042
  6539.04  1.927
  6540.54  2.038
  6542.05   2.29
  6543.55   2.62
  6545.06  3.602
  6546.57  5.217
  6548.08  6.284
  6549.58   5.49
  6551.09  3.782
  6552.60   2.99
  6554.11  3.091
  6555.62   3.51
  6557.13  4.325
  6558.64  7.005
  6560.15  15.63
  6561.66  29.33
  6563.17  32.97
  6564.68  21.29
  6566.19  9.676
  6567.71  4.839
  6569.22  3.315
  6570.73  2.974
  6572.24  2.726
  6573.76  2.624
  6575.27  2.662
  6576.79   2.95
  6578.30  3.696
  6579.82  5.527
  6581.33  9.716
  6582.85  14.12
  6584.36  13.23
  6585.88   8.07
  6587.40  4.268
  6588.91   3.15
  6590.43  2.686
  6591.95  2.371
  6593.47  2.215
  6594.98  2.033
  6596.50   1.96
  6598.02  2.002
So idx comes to 2.686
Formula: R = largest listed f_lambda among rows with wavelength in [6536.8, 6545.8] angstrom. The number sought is 3.602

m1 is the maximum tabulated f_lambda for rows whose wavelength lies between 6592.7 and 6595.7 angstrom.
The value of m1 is 2.215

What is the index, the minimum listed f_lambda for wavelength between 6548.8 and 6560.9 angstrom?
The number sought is 2.99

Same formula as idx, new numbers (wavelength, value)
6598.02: 2.002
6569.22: 3.315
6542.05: 2.29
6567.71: 4.839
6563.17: 32.97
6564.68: 21.29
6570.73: 2.974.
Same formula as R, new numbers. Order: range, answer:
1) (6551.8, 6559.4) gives 7.005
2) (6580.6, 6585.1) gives 14.12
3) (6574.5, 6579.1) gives 3.696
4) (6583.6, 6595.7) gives 13.23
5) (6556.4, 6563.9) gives 32.97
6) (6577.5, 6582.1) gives 9.716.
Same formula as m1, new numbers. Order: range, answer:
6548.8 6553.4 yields 5.49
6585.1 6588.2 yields 8.07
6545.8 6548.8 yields 6.284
